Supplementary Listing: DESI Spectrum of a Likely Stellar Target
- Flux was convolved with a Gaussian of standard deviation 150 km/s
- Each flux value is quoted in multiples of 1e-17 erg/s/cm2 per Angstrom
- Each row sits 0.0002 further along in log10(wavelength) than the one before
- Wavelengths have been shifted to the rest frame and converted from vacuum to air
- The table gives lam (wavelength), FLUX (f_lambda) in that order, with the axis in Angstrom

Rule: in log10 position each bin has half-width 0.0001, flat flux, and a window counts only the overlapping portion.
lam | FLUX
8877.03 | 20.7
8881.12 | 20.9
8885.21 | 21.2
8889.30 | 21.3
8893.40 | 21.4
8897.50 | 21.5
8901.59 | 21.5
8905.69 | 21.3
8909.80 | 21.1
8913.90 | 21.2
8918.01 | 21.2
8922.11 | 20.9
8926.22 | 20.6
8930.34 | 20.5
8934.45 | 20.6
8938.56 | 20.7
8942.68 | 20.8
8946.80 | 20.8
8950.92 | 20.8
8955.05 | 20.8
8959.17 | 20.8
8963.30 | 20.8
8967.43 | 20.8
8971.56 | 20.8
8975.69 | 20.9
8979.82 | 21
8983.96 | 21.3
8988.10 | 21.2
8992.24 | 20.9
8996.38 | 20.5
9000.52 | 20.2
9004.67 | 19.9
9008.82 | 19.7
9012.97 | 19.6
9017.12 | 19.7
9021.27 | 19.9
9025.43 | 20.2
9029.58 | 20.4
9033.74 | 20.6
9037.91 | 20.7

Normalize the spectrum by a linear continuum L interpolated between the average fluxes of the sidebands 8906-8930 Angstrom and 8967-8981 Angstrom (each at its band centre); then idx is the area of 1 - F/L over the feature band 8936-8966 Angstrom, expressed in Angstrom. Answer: 0.2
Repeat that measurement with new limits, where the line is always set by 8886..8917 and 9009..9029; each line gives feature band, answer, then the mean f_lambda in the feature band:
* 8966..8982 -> -0.4 Angstrom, 20.9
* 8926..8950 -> 0.2 Angstrom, 20.7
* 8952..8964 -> -0.1 Angstrom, 20.8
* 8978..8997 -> -0.7 Angstrom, 21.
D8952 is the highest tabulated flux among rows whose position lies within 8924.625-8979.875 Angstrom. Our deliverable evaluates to 21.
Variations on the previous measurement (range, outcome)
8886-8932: 21.5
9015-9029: 20.2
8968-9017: 21.3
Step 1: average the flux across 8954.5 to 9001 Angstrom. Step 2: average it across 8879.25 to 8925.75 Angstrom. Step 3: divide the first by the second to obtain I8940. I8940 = 1.0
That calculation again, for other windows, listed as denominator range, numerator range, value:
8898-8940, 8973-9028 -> 0.97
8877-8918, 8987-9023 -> 0.95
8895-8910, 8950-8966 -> 0.97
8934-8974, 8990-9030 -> 0.97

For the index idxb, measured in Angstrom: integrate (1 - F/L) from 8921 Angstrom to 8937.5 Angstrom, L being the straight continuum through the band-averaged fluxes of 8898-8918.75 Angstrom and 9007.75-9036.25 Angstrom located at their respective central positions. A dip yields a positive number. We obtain 0.3 Angstrom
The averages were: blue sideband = 21.3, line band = 20.6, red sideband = 20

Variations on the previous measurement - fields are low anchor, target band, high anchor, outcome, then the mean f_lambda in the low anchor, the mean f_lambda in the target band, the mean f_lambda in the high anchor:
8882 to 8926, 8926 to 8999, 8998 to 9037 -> -0.70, 21.2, 20.8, 20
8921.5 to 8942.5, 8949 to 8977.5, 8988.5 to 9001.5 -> -0.22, 20.7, 20.8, 20.7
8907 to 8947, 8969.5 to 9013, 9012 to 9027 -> -0.92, 20.8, 20.6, 19.9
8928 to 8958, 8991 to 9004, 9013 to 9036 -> -0.08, 20.7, 20.4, 20.1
